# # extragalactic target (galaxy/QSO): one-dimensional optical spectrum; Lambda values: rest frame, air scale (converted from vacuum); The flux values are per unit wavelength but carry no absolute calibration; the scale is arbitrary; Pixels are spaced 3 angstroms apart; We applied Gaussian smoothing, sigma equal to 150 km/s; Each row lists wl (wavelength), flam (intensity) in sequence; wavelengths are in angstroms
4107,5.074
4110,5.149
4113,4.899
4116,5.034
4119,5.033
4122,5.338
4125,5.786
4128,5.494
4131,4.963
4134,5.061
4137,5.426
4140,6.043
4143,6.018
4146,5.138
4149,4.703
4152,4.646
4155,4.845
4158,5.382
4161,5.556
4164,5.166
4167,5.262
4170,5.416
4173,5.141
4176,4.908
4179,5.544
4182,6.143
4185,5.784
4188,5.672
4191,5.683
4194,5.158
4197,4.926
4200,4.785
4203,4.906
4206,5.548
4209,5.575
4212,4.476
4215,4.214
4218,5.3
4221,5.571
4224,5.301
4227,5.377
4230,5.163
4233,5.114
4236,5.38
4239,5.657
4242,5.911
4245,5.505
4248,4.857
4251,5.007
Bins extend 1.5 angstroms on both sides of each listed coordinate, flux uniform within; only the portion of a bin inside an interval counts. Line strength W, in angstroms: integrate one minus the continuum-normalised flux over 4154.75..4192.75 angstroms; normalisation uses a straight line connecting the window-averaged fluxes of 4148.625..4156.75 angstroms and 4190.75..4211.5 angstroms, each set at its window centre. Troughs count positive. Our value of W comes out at -3.91 angstroms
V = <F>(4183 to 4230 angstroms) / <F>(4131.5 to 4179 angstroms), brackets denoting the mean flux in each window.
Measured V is 1.0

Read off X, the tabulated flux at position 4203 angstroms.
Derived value 4.906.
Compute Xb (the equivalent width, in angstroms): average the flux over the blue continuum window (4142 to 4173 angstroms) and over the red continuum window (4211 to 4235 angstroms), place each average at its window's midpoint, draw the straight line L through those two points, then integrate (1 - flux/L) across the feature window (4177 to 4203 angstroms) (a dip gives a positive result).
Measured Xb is -1.4 angstroms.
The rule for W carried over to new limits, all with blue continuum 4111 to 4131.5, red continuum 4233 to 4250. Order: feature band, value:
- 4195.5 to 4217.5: 1.8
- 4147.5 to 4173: 0.8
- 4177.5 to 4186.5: -0.8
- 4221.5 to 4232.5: 0.2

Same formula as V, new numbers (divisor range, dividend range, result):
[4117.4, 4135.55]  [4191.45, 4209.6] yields 0.98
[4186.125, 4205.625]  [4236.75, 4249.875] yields 1.05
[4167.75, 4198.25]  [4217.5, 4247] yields 1.00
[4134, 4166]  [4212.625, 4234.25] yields 0.97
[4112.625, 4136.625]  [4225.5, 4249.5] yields 1.03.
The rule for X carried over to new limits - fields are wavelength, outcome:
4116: 5.034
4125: 5.786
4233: 5.114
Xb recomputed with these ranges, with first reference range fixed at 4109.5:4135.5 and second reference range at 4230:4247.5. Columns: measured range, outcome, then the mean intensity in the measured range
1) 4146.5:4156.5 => 0.93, 4.77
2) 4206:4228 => 1.06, 5.14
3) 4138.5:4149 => -0.69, 5.59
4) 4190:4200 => 0.35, 5.16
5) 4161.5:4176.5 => 0.21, 5.22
